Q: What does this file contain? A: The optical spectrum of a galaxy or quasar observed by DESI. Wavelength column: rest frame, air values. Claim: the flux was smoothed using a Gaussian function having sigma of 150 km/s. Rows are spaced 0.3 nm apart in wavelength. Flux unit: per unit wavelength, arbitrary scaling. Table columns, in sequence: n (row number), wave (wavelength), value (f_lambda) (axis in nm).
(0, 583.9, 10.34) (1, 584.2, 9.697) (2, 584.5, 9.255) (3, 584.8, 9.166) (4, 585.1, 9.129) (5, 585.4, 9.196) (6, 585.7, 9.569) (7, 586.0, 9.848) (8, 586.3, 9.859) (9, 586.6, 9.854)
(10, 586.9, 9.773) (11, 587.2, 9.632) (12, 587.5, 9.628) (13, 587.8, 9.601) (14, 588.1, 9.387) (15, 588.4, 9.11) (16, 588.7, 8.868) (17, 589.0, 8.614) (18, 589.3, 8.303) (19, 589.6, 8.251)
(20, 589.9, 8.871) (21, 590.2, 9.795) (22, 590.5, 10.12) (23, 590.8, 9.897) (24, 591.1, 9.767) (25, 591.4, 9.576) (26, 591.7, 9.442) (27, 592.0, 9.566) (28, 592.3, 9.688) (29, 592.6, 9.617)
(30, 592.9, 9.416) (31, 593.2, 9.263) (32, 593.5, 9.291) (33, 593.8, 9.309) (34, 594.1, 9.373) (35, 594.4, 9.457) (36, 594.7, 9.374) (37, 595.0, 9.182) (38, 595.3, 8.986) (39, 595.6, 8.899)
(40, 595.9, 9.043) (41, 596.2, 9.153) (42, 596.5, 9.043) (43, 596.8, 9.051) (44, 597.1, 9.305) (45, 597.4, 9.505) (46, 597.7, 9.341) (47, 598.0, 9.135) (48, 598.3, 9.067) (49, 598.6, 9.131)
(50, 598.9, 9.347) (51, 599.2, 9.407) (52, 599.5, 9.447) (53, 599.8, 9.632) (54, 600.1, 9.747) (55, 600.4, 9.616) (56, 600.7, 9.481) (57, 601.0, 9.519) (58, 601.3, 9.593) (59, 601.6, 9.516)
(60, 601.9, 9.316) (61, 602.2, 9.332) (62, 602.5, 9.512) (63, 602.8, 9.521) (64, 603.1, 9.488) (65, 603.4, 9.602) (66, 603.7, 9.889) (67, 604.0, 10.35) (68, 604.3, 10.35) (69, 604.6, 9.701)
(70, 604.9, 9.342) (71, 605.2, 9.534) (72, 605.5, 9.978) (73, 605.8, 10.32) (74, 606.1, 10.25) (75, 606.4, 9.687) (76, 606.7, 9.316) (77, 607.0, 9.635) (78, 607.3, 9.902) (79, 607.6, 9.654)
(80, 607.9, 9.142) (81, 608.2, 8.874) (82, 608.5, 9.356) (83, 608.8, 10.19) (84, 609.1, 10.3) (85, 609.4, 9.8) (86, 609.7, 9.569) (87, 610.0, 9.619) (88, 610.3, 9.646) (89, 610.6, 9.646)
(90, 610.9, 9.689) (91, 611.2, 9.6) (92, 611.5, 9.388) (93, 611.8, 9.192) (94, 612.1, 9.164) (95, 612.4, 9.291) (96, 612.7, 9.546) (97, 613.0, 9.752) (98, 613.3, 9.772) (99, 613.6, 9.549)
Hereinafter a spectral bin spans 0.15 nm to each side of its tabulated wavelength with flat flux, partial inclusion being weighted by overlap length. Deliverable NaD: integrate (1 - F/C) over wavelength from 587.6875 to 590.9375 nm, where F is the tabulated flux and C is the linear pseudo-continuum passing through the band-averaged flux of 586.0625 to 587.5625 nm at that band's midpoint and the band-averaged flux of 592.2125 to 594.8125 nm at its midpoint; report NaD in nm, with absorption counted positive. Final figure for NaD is 0.16 nm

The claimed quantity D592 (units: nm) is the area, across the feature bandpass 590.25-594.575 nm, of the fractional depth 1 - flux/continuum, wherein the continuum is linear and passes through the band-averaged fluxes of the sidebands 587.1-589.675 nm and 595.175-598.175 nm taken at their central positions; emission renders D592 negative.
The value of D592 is -0.22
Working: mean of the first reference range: 9.06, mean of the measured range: 9.56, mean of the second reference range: 9.15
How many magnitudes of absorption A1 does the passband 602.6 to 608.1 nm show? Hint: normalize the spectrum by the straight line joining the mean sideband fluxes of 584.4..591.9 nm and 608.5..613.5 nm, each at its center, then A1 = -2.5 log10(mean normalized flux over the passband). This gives -0.02 mag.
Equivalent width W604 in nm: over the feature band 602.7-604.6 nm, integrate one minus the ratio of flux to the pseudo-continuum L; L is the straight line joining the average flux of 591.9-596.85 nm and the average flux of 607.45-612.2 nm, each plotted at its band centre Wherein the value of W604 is -0.08 nm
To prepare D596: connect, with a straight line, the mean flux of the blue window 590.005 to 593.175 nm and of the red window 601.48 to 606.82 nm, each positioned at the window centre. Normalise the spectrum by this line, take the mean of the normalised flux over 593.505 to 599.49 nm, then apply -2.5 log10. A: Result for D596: 0.053 mag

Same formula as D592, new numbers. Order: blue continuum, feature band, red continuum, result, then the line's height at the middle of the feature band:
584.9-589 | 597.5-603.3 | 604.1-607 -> 0.177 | 9.73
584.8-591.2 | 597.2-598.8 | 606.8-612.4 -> 0.038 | 9.46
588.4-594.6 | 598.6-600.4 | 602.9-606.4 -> 0.031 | 9.66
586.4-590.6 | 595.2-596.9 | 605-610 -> 0.075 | 9.45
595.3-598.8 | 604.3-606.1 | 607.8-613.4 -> -0.090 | 9.39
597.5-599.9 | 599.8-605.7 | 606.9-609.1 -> -0.142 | 9.43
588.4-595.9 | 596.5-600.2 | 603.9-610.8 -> 0.056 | 9.47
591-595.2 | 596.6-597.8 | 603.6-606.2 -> 0.042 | 9.62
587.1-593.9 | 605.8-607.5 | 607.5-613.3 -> -0.052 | 9.51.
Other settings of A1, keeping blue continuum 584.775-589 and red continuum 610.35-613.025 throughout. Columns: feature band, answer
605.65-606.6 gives -0.06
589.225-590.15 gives 0.10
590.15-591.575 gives -0.04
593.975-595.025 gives 0.01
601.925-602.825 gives 0.00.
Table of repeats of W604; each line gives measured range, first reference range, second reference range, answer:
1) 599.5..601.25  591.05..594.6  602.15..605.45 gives 0.01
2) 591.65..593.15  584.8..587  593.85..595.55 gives -0.03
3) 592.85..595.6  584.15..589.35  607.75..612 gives 0.05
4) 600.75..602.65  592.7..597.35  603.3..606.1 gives 0.05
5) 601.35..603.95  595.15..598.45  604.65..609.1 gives -0.03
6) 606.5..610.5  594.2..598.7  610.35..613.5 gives -0.08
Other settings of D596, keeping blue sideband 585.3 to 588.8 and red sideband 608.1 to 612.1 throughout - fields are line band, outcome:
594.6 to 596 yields 0.055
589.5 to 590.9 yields 0.016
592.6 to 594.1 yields 0.023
